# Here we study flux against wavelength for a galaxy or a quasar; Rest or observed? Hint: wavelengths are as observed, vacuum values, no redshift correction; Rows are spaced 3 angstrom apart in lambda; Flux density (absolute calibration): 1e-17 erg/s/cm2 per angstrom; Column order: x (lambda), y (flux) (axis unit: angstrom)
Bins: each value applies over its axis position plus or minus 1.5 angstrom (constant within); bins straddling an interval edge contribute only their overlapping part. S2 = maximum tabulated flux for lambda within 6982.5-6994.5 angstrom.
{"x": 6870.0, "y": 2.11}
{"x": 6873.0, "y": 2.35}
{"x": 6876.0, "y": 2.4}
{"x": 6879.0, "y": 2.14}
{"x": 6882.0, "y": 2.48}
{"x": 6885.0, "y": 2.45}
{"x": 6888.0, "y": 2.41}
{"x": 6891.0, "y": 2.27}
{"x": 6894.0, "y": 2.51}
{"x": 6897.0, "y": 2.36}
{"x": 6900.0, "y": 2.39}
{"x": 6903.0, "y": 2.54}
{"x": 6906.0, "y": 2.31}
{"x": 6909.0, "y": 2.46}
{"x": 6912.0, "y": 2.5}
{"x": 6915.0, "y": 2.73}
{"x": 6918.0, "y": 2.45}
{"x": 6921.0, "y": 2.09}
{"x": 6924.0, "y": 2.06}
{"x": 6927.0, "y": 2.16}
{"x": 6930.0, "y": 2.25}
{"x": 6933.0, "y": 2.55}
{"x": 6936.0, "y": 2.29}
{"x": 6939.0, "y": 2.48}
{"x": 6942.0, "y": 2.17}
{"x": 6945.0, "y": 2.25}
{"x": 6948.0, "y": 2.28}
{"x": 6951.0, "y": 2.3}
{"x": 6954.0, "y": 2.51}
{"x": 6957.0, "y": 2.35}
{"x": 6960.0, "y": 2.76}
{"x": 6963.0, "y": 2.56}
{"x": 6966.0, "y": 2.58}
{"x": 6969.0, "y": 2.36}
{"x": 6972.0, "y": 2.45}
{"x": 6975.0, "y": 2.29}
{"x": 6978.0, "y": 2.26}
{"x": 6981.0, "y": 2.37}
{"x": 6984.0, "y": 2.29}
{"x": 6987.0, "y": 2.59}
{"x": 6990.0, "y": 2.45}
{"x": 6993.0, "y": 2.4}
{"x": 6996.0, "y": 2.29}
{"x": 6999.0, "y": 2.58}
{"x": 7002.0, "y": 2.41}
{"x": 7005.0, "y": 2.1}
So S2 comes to 2.59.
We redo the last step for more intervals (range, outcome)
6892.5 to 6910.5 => 2.54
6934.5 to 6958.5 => 2.51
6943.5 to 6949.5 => 2.28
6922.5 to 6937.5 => 2.55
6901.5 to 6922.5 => 2.73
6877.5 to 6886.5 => 2.48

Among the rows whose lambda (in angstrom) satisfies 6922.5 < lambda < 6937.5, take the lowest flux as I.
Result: 2.06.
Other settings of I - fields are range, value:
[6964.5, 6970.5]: 2.36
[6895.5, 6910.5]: 2.31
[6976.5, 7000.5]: 2.26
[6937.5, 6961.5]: 2.17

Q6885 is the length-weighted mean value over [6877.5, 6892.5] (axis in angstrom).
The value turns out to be 2.35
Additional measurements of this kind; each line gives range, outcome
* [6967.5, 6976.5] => 2.37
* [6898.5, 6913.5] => 2.44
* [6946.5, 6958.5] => 2.36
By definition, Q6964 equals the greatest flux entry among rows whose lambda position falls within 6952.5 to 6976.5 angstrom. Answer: 2.76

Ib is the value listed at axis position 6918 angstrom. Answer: 2.45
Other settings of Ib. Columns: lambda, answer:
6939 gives 2.48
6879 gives 2.14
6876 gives 2.4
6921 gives 2.09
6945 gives 2.25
